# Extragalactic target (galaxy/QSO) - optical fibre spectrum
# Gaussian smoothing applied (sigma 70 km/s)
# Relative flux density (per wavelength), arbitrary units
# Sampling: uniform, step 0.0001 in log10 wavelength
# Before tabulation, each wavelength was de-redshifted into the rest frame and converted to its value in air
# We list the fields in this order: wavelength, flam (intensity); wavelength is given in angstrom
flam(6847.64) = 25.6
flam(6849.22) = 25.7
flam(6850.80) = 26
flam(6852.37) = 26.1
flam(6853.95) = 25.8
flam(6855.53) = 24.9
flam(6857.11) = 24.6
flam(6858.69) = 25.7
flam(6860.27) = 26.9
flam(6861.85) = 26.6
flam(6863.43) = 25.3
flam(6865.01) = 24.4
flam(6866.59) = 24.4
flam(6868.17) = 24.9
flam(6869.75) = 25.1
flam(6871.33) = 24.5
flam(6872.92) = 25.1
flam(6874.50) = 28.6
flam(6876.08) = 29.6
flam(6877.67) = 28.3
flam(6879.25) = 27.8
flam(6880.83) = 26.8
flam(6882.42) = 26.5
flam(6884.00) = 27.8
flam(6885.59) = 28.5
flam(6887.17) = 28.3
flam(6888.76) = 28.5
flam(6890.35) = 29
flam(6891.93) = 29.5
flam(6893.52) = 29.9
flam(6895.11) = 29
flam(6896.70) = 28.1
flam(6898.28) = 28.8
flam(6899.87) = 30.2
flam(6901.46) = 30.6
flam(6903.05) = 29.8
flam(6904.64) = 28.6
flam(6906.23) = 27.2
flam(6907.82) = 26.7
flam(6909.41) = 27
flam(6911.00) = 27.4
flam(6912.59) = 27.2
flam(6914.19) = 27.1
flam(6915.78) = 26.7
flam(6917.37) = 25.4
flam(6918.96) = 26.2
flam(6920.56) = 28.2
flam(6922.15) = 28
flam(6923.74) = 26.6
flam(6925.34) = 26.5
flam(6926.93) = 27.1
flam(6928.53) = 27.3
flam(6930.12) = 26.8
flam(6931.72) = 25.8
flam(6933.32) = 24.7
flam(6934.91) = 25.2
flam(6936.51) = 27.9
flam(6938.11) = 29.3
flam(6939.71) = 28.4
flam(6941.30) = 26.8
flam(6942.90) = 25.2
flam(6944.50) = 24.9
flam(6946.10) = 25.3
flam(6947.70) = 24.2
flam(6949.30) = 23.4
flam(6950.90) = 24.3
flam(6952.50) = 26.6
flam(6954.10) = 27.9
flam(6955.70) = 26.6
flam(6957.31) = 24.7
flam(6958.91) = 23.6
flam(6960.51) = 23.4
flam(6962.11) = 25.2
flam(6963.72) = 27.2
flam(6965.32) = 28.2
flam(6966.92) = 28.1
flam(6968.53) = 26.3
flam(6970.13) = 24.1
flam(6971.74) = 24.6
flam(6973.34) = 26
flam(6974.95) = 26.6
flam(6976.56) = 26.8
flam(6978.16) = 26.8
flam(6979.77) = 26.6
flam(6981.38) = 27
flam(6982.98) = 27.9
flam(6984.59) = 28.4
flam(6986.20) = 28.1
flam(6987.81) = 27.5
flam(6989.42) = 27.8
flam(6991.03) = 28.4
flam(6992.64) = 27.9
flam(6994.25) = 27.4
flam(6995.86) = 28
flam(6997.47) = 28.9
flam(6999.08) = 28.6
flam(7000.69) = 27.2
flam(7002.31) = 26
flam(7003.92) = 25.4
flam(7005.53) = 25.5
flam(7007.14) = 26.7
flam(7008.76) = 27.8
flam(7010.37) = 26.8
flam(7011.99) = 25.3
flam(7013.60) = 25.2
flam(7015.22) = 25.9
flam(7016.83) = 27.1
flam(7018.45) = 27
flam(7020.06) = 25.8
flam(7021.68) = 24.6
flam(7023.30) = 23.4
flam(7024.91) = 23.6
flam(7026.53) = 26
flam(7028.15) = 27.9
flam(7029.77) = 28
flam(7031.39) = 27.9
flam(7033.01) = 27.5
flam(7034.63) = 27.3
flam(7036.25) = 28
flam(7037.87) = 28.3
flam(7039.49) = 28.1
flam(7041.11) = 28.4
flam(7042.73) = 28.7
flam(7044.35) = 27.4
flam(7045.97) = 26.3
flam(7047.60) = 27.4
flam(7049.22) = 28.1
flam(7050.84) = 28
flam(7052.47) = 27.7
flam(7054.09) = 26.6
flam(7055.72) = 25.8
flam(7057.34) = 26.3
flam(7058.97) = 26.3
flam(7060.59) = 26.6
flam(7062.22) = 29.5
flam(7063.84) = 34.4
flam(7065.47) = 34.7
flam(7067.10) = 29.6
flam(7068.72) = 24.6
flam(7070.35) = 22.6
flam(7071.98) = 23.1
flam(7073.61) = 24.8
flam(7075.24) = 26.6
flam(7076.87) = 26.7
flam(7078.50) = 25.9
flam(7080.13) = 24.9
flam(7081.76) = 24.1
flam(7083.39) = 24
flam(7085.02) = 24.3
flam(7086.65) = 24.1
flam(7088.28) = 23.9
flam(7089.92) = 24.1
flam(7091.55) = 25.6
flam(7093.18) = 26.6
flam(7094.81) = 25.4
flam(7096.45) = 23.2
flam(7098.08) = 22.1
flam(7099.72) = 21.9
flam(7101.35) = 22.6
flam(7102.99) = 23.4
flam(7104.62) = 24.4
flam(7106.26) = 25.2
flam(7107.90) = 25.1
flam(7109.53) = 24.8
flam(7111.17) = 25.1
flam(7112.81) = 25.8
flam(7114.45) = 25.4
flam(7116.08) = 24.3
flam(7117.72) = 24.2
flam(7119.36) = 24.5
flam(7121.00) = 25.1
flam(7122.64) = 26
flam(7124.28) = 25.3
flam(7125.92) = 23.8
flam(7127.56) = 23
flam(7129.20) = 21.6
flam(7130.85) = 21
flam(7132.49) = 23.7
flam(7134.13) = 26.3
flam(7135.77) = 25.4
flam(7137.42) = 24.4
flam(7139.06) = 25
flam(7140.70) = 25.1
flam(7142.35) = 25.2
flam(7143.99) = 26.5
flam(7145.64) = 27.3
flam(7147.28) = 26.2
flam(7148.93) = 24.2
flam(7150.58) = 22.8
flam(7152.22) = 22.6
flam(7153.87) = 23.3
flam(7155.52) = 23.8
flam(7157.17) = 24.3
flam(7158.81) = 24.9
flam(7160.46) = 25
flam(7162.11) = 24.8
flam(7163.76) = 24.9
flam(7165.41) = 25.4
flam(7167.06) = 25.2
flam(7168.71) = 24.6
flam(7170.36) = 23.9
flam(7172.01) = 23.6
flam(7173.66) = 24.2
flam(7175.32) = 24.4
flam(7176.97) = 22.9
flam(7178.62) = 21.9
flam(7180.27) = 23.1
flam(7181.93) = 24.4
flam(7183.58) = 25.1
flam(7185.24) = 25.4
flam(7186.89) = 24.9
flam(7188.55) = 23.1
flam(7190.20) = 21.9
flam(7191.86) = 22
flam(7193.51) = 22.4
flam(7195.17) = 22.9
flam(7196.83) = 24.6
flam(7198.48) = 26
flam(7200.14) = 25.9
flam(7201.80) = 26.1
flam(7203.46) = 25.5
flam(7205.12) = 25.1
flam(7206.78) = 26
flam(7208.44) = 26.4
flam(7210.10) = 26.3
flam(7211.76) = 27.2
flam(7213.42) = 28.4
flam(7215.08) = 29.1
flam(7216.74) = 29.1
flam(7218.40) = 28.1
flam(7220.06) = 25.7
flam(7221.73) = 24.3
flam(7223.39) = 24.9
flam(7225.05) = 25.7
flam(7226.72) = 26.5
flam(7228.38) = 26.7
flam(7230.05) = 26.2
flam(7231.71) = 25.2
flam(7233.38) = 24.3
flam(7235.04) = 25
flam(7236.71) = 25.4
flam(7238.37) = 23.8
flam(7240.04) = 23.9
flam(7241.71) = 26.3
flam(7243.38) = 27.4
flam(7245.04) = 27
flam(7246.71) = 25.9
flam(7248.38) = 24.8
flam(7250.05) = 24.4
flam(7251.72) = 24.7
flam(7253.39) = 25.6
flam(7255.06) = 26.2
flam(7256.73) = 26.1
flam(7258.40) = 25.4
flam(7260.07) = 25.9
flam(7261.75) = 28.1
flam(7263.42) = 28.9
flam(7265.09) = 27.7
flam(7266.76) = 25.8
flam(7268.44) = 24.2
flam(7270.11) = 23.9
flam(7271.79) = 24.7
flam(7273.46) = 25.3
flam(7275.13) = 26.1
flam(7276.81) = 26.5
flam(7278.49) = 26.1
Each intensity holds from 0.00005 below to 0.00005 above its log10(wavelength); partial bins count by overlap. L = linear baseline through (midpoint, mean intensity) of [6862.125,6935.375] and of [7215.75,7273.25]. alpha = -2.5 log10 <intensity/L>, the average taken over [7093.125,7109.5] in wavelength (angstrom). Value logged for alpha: 0.11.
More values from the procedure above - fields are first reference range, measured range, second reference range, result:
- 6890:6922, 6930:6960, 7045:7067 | 0.094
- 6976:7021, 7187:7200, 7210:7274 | 0.118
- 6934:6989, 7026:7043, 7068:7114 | -0.105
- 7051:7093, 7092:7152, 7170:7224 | 0.056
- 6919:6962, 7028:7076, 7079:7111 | -0.116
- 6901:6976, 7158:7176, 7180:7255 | 0.043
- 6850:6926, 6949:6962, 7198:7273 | 0.076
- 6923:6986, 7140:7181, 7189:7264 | 0.061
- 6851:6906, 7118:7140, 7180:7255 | 0.072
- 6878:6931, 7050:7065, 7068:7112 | -0.125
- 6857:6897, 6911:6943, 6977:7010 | 0.014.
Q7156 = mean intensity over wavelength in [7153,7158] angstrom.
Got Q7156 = 23.8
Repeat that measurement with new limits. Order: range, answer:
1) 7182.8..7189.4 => 24.6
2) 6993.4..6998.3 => 28.1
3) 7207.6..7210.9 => 26.3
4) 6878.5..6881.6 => 27.3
